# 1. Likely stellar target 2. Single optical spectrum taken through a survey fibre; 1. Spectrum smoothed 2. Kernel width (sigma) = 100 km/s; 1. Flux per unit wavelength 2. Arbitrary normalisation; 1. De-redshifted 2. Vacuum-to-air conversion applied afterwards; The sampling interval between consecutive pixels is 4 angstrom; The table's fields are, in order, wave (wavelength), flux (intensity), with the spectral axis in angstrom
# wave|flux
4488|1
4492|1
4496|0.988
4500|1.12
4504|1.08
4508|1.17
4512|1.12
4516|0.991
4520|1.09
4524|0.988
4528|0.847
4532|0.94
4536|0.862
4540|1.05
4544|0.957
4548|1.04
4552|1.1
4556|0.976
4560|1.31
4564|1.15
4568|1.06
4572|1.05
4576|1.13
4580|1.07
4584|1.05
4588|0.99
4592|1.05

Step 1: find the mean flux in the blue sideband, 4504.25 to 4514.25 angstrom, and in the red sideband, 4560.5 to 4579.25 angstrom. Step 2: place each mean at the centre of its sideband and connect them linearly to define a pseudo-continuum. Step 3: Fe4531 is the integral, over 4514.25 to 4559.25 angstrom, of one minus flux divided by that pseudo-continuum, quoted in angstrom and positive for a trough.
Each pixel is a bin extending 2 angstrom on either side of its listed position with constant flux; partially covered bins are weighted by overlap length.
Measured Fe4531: 5.1 angstrom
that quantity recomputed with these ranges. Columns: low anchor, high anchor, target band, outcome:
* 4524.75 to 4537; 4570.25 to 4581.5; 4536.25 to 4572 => -2.7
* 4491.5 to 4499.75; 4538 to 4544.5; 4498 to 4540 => -0.2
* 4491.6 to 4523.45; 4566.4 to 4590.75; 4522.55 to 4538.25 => 2.3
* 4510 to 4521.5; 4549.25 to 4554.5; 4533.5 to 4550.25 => 1.5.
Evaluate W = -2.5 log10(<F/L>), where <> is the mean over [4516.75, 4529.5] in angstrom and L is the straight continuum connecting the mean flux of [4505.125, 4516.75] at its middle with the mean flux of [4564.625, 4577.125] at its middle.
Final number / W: 0.12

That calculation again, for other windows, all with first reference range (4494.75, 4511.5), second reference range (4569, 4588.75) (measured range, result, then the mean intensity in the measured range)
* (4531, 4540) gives 0.165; 0.93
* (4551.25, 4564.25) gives -0.062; 1.14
